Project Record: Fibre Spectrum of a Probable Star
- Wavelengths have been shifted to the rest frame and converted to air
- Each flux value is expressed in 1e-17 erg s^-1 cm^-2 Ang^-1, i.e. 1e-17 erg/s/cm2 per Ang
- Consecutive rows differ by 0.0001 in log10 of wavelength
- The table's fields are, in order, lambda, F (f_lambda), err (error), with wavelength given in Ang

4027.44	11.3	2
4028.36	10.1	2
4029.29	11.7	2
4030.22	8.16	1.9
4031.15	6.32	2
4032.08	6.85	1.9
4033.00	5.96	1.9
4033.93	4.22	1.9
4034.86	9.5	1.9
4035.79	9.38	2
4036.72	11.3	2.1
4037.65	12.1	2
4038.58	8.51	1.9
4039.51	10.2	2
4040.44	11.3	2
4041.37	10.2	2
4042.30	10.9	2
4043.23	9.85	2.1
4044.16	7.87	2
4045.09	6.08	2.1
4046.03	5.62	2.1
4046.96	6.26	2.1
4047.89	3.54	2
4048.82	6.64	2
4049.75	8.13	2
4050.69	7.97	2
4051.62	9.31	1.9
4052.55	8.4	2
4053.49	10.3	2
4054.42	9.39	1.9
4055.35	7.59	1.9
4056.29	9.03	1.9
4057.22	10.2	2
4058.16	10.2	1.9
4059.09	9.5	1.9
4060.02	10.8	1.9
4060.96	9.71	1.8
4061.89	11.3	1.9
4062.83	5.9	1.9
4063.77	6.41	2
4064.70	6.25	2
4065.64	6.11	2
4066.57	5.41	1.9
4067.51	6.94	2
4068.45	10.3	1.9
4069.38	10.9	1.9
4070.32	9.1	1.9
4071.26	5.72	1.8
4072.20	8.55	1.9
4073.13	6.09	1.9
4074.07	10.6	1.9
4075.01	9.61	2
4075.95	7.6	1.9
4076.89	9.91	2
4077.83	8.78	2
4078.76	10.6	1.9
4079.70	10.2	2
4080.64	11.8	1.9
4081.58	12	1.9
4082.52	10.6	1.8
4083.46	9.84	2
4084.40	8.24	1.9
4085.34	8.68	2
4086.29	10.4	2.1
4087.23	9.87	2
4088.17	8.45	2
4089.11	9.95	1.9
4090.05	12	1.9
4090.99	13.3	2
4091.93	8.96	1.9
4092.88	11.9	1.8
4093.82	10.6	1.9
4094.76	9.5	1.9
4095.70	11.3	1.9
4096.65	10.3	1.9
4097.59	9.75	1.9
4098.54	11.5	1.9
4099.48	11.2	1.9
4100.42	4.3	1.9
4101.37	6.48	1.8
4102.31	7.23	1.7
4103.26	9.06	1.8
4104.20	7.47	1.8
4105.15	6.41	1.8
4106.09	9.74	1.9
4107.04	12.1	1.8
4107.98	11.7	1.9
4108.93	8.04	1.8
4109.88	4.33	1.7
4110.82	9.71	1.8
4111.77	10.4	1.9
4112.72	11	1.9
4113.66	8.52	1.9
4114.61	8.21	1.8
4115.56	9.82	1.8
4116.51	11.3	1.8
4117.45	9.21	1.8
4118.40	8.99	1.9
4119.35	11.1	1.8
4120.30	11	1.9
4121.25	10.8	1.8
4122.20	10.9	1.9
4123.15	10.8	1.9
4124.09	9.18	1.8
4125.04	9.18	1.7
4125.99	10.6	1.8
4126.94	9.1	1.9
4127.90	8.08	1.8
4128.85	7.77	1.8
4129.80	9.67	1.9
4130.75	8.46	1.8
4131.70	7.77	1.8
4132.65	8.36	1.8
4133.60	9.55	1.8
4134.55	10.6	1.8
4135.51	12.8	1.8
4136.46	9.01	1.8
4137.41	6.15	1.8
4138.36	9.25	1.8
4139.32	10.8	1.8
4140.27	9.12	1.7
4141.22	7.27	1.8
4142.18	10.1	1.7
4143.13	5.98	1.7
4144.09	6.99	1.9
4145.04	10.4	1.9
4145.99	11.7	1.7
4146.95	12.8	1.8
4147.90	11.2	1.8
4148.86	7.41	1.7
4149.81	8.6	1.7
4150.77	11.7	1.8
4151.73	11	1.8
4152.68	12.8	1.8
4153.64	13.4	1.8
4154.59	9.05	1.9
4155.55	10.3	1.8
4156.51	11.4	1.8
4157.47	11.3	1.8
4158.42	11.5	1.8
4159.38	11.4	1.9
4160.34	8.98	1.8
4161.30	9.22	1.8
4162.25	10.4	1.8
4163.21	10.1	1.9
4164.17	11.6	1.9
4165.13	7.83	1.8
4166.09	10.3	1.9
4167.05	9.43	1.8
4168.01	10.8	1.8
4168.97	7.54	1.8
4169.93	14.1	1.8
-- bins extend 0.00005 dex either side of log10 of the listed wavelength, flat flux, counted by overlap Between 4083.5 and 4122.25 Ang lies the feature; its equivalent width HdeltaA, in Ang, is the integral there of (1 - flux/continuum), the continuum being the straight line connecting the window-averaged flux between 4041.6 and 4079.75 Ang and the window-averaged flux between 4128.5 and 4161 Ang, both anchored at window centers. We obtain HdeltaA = -2.06 Ang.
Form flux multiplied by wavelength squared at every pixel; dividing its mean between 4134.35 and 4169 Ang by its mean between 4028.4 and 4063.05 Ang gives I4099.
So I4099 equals 1.22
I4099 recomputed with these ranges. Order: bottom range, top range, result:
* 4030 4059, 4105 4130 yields 1.18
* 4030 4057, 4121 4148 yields 1.18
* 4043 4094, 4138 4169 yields 1.18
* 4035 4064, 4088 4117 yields 1.10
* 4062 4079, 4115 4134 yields 1.22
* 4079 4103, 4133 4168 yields 1.04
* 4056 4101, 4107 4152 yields 1.04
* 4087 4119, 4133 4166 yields 1.08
